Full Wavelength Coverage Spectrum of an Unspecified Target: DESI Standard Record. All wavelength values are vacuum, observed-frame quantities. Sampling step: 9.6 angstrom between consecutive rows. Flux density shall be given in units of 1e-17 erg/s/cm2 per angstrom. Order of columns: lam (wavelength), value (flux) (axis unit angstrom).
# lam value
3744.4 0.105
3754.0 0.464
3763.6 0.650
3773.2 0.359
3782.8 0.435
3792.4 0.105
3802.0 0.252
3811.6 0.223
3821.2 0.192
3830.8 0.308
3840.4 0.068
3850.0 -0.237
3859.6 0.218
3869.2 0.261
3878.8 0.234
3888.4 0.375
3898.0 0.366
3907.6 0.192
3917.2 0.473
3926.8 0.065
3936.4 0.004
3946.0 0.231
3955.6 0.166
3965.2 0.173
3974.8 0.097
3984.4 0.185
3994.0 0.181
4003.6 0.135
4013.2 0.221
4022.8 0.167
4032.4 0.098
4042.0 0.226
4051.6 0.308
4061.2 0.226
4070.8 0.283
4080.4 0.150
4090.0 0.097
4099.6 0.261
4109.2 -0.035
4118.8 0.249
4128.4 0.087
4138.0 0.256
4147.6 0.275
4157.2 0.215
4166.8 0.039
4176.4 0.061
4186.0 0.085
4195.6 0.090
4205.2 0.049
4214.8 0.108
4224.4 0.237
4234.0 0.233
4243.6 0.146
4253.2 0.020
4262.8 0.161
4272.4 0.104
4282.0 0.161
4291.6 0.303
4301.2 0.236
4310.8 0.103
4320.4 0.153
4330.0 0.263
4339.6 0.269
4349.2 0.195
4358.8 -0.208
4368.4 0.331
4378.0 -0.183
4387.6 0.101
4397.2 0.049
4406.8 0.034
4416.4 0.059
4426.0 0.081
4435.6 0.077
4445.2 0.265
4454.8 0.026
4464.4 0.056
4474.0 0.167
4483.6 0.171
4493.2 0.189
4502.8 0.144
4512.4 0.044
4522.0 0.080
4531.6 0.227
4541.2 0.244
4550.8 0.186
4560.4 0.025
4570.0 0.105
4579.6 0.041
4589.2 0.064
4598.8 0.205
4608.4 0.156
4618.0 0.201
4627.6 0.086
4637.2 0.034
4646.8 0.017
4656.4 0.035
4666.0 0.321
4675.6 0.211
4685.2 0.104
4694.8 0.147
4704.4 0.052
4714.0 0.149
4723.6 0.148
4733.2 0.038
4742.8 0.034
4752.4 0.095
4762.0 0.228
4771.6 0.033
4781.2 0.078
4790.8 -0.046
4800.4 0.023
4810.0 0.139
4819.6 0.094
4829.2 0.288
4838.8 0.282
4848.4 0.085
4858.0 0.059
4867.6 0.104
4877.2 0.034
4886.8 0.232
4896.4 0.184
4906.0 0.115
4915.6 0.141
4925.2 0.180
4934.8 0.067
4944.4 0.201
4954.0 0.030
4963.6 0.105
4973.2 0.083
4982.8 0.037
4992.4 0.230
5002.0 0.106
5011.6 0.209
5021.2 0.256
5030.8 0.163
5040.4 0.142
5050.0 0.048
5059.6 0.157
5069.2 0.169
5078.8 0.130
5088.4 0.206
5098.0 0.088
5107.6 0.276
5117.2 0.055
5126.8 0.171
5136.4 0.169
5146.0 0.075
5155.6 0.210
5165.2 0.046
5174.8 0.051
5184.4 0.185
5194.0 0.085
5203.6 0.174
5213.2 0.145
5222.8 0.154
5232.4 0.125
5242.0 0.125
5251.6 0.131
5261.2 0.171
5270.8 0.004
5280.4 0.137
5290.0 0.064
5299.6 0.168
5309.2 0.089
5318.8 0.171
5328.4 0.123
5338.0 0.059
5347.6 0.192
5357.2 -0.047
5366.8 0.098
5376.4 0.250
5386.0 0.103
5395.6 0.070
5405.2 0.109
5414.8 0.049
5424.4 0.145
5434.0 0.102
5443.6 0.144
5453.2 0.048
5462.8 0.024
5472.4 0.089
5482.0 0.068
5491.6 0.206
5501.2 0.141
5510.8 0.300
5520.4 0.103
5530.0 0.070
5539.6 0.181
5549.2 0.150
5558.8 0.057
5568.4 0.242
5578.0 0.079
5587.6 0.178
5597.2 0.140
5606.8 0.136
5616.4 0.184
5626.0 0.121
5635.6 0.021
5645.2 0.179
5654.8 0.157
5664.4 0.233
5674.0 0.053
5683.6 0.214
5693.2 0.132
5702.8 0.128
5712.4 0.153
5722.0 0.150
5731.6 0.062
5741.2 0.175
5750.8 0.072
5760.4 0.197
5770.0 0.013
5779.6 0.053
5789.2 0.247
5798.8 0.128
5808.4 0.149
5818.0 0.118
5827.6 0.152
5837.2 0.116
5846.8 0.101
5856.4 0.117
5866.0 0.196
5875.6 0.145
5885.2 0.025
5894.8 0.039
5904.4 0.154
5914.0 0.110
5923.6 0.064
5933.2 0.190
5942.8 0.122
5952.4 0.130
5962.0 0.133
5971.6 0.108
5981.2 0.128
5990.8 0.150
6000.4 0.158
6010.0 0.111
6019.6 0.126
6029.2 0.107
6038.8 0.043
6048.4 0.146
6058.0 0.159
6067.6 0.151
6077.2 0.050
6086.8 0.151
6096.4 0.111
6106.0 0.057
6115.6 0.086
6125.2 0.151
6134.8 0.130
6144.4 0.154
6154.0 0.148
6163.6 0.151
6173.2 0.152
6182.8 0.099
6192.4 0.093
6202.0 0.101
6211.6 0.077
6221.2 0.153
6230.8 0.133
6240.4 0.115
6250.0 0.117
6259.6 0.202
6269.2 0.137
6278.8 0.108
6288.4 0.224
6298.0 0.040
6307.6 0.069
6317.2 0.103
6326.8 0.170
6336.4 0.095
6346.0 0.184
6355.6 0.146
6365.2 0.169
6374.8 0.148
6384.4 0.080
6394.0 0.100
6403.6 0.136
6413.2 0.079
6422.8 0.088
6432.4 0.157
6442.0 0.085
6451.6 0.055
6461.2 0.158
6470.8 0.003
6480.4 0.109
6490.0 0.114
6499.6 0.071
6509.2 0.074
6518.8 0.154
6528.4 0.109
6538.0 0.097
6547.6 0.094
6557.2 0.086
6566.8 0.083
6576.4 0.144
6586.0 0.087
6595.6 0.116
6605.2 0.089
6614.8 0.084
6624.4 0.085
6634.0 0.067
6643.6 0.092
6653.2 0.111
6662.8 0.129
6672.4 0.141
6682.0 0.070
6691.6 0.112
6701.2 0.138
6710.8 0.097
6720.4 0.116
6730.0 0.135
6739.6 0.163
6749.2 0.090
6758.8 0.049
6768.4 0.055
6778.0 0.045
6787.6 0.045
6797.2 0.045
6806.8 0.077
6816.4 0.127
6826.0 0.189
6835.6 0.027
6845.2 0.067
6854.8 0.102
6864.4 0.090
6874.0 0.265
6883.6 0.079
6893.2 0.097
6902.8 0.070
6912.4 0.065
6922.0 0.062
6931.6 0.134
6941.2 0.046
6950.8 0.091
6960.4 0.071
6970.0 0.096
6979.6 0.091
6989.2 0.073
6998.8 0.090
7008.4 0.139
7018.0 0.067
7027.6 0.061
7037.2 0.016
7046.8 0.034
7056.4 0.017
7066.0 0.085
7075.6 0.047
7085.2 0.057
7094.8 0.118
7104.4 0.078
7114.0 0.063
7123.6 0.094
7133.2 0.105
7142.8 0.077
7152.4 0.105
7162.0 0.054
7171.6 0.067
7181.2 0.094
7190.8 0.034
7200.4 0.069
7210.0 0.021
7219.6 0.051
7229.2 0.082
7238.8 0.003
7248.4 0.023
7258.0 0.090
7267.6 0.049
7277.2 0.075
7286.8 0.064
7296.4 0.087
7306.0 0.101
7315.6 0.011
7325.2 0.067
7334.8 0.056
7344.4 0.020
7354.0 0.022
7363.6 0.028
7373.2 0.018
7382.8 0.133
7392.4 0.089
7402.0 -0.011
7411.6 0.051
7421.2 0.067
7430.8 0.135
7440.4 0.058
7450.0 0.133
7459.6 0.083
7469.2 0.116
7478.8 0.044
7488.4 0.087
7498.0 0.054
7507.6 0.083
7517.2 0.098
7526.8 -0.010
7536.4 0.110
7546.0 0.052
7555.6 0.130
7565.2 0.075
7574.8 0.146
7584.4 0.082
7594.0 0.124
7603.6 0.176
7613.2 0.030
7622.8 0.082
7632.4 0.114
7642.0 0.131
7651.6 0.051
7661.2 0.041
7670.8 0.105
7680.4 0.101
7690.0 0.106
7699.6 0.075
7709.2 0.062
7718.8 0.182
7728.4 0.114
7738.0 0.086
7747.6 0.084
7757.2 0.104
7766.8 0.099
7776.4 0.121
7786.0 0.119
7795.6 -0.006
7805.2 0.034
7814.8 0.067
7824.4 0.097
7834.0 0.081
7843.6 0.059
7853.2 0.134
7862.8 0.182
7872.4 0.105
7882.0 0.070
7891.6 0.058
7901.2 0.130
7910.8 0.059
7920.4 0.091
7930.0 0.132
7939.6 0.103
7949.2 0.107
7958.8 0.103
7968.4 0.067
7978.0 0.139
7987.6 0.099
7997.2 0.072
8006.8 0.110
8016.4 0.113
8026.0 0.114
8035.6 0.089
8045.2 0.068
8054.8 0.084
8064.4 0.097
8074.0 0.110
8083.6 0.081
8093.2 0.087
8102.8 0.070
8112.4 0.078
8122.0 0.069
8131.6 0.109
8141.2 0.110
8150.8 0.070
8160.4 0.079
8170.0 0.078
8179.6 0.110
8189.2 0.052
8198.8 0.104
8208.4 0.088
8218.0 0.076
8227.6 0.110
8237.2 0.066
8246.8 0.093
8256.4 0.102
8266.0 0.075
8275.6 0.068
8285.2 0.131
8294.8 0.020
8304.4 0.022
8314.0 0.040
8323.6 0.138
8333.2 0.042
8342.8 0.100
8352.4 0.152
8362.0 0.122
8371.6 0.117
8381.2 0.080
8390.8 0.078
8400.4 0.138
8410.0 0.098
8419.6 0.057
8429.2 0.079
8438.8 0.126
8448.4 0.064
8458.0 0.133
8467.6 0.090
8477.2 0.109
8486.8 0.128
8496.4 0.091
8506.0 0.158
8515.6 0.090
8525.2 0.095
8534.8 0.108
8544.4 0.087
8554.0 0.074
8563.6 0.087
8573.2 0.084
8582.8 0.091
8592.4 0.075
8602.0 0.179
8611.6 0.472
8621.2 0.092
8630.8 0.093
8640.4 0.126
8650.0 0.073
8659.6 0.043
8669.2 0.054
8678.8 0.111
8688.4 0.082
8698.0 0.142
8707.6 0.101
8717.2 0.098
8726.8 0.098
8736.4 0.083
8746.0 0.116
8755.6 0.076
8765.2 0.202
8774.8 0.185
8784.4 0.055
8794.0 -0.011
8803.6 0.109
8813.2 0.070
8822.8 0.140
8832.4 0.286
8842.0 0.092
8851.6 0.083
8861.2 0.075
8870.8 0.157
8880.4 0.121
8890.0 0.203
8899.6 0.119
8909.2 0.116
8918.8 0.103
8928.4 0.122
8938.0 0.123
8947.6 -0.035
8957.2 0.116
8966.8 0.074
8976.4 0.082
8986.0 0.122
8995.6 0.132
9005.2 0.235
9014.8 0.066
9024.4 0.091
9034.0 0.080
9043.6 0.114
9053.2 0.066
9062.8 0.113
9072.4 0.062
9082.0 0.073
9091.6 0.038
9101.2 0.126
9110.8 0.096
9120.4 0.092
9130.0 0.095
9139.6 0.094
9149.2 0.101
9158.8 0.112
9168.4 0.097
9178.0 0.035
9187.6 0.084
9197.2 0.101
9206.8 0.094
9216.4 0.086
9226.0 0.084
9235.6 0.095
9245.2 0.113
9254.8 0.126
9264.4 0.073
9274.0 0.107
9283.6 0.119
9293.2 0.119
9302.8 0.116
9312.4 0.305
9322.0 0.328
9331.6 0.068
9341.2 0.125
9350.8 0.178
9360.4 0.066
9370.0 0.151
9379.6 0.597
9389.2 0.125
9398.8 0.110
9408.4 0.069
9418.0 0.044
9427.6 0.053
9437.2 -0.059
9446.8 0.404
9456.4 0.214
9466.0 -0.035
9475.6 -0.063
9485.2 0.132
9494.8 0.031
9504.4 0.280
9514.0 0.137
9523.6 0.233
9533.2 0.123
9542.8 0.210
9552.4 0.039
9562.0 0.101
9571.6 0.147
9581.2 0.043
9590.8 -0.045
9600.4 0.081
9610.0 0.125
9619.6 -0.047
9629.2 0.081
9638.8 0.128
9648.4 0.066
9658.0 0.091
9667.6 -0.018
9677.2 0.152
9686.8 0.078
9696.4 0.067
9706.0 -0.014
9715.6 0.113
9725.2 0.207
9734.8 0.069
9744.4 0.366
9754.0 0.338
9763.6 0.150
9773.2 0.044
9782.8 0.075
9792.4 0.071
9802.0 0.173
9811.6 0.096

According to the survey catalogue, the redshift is 1.309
